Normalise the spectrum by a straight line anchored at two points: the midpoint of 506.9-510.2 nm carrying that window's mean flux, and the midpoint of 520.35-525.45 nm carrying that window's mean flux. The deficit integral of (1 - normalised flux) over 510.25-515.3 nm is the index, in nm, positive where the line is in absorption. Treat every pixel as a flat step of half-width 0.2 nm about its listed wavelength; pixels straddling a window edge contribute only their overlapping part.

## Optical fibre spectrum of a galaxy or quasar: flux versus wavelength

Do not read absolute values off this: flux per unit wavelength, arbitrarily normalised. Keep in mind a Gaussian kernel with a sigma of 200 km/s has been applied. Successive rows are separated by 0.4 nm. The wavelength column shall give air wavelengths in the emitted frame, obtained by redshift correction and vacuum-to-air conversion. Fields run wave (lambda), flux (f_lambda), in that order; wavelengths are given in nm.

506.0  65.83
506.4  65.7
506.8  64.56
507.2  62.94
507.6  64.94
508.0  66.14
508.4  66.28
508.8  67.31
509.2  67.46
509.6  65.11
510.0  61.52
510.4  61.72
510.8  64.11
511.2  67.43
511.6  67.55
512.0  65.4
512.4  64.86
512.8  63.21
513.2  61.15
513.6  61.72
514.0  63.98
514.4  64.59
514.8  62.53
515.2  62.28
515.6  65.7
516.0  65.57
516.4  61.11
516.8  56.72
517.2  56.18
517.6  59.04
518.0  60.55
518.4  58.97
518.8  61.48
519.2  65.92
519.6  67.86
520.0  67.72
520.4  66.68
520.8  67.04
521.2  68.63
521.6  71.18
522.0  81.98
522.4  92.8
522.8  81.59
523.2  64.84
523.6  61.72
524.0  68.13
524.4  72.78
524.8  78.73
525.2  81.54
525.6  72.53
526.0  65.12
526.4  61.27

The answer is 0.28 nm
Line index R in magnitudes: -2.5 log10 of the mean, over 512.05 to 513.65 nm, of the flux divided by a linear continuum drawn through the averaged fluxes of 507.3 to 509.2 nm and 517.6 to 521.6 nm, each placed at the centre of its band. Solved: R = 0.04 mag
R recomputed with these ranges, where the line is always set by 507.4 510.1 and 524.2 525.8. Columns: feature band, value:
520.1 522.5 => 0.00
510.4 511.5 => 0.03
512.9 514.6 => 0.10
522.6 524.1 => 0.09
